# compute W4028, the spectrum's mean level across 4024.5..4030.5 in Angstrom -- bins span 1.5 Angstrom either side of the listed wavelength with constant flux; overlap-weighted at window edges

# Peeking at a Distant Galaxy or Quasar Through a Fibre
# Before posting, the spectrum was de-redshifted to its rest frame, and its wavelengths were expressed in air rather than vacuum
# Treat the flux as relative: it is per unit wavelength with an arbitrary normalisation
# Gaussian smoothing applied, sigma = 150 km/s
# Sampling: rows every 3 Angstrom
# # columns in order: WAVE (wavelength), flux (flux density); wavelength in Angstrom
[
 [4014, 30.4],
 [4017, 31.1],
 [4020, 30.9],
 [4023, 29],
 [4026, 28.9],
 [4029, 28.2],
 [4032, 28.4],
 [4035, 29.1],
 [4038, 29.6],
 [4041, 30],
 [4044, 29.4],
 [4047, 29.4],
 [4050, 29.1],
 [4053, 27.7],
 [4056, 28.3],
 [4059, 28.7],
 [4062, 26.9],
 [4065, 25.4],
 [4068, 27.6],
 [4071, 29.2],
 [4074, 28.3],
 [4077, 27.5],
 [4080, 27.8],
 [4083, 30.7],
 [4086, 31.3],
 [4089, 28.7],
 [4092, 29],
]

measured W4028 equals 28.5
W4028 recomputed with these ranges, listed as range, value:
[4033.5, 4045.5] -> 29.5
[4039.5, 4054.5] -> 29.1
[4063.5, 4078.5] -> 27.6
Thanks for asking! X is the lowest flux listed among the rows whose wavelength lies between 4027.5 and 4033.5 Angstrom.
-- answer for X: 28.2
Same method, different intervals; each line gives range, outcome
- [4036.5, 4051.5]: 29.1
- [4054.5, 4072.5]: 25.4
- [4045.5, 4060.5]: 27.7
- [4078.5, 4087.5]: 27.8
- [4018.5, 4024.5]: 29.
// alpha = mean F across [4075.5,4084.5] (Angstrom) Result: 28.7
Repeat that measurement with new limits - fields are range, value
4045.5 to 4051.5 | 29.2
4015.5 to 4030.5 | 29.6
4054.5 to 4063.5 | 28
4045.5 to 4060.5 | 28.6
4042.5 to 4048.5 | 29.4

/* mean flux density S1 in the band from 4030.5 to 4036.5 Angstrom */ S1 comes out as 28.8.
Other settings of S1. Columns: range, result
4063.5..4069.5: 26.5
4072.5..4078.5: 27.9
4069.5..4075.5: 28.8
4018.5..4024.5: 29.9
